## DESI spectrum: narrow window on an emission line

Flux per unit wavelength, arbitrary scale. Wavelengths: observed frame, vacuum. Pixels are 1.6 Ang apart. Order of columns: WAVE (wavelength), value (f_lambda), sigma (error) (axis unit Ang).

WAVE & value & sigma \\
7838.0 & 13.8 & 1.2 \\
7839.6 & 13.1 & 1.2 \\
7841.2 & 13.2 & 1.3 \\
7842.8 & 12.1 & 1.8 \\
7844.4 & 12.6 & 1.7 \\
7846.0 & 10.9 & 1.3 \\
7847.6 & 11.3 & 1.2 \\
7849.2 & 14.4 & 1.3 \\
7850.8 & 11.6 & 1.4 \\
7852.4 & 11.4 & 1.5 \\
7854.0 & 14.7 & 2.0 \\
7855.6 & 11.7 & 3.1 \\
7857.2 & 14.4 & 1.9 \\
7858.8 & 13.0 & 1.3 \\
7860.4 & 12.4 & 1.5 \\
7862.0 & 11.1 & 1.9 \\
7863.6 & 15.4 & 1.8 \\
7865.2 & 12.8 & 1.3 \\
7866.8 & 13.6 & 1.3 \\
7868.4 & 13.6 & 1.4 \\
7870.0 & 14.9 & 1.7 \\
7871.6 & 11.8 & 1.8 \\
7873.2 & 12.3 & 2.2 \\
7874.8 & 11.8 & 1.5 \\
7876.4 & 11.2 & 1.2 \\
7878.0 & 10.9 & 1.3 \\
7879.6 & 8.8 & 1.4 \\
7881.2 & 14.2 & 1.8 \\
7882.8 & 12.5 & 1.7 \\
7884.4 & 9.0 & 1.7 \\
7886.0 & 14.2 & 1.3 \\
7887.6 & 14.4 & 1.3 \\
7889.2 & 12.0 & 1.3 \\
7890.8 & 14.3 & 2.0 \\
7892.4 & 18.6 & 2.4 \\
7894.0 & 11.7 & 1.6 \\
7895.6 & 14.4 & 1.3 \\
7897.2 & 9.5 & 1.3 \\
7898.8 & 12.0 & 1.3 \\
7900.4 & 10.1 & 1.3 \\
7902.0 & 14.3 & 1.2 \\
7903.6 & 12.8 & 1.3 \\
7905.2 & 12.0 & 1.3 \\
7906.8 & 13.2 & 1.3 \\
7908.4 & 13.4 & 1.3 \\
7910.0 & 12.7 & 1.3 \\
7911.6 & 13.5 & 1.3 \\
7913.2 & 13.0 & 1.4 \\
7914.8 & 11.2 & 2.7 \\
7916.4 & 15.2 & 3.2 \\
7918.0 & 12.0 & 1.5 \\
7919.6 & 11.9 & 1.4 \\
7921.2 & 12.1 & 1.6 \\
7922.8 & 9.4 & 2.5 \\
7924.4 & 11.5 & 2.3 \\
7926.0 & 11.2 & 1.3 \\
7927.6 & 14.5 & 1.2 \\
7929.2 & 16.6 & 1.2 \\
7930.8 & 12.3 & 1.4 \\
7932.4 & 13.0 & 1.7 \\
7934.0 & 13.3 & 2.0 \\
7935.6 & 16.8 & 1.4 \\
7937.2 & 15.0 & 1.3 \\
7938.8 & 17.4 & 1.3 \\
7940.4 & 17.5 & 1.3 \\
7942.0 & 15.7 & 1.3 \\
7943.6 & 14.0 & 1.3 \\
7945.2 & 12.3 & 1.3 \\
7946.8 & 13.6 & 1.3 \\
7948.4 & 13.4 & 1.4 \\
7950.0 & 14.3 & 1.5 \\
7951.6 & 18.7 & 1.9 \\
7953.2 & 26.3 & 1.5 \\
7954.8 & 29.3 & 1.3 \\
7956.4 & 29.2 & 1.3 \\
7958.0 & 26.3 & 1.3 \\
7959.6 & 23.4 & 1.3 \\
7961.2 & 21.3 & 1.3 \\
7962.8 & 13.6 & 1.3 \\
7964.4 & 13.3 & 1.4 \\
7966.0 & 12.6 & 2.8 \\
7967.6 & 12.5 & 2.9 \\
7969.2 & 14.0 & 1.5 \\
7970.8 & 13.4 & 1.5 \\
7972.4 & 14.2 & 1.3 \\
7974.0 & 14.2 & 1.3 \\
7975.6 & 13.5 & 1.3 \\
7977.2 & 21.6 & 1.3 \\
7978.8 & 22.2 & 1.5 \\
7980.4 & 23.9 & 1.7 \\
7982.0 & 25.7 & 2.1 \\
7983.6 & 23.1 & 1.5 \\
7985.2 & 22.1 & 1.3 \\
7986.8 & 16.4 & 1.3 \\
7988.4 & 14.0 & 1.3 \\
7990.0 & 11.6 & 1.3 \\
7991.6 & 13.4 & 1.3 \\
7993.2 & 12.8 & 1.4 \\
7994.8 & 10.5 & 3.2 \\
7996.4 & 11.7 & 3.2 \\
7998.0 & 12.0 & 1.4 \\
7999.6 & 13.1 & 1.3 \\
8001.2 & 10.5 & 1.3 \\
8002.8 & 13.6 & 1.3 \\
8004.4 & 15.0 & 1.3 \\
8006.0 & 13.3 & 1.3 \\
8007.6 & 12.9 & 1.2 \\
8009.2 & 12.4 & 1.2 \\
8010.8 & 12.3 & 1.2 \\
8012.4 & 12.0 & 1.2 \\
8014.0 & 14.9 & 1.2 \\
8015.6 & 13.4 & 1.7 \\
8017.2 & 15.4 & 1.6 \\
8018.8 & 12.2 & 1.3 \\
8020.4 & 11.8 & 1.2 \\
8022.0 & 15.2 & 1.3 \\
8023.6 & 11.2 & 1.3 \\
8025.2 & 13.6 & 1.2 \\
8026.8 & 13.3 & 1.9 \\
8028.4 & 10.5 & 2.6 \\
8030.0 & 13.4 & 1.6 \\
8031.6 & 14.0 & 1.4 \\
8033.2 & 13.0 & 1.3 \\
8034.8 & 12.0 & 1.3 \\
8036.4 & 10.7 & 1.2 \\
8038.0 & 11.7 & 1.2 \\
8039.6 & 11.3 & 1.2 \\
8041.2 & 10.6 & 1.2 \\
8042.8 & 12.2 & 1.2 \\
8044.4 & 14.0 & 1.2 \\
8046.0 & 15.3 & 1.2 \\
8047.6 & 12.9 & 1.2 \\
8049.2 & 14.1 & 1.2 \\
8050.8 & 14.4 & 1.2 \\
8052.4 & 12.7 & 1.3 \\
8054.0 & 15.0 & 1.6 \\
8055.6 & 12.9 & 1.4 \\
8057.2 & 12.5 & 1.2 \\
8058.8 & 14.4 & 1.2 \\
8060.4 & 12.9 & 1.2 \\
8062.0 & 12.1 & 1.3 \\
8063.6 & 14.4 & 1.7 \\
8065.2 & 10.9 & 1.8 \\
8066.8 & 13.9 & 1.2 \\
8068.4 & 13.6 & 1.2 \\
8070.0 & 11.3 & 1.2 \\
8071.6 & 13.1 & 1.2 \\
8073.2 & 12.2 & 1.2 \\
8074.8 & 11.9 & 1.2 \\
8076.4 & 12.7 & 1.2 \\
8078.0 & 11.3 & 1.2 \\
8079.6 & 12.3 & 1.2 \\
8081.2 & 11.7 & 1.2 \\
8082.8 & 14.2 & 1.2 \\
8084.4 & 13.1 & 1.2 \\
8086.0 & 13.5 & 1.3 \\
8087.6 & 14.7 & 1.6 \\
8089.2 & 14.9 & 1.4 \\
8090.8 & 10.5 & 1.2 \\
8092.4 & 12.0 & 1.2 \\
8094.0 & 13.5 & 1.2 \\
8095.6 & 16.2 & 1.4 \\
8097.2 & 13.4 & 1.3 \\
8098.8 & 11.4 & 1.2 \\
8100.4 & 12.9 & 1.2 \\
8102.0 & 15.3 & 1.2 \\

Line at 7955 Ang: Halpha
